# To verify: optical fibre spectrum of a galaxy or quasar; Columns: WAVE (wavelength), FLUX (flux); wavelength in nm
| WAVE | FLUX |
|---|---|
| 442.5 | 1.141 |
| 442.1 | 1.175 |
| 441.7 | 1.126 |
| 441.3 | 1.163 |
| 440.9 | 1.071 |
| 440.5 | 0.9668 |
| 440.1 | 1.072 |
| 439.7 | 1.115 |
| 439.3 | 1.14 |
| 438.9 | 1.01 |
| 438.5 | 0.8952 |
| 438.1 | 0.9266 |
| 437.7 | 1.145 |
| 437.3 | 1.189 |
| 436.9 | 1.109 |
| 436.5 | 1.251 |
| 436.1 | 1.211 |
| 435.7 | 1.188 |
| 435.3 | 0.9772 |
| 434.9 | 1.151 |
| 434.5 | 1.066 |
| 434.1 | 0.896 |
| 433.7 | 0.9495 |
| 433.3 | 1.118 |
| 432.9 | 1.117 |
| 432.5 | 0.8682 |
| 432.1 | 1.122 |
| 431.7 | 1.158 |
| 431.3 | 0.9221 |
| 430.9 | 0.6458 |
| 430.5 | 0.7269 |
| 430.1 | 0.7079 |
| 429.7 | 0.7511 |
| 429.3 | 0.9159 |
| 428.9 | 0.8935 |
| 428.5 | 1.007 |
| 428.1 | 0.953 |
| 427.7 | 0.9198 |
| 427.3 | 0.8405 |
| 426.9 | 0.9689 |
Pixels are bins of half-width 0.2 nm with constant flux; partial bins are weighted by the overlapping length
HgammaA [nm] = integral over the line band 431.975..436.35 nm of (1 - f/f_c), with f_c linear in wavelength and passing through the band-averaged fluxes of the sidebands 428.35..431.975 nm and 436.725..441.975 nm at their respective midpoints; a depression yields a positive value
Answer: -0.49 nm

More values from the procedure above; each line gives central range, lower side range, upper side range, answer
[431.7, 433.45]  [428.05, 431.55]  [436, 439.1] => -0.27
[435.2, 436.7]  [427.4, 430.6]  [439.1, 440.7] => -0.26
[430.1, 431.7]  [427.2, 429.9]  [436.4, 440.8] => 0.23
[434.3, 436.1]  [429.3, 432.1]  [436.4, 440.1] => -0.22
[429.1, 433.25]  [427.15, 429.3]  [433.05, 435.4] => 0.33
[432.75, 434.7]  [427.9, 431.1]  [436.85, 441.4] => -0.21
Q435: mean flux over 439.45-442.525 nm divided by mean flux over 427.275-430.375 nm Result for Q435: 1.3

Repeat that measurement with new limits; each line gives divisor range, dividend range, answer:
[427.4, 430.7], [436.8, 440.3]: 1.24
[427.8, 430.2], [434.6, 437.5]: 1.31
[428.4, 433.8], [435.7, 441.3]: 1.19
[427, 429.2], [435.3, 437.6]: 1.26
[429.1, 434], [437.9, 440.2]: 1.12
